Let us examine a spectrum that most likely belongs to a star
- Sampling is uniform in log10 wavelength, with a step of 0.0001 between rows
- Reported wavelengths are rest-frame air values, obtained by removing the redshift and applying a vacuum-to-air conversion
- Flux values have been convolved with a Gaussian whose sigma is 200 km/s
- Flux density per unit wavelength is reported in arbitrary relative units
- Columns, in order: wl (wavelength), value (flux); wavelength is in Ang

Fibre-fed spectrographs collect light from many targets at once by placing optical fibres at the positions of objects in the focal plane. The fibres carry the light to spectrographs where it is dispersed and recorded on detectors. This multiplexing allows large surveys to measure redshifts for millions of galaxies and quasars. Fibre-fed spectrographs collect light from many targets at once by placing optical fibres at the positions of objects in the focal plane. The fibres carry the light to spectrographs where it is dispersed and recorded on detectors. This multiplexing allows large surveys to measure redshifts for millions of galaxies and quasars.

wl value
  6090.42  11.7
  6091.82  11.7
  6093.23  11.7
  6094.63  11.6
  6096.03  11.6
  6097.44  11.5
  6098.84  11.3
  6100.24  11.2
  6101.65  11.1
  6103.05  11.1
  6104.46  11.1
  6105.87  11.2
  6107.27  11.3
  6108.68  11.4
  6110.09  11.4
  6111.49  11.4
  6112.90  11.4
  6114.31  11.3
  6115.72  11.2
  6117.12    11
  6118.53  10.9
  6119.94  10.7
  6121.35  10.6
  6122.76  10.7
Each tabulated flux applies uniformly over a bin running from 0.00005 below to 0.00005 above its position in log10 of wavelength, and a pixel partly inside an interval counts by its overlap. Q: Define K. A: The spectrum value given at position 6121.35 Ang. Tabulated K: 10.6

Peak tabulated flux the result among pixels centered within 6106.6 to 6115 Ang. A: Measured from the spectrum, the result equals 11.4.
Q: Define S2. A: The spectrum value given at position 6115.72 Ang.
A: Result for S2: 11.2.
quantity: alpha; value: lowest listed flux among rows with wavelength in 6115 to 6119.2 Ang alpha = 10.9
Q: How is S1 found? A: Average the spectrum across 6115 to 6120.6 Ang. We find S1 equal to 11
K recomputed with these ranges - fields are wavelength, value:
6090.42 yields 11.7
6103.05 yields 11.1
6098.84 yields 11.3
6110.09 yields 11.4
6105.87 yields 11.2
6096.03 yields 11.6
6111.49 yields 11.4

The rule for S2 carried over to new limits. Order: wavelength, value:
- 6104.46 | 11.1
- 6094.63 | 11.6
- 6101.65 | 11.1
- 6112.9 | 11.4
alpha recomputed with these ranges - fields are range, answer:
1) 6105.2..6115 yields 11.2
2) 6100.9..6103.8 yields 11.1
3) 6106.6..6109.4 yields 11.3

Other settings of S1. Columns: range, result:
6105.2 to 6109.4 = 11.3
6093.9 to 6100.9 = 11.5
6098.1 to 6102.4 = 11.2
